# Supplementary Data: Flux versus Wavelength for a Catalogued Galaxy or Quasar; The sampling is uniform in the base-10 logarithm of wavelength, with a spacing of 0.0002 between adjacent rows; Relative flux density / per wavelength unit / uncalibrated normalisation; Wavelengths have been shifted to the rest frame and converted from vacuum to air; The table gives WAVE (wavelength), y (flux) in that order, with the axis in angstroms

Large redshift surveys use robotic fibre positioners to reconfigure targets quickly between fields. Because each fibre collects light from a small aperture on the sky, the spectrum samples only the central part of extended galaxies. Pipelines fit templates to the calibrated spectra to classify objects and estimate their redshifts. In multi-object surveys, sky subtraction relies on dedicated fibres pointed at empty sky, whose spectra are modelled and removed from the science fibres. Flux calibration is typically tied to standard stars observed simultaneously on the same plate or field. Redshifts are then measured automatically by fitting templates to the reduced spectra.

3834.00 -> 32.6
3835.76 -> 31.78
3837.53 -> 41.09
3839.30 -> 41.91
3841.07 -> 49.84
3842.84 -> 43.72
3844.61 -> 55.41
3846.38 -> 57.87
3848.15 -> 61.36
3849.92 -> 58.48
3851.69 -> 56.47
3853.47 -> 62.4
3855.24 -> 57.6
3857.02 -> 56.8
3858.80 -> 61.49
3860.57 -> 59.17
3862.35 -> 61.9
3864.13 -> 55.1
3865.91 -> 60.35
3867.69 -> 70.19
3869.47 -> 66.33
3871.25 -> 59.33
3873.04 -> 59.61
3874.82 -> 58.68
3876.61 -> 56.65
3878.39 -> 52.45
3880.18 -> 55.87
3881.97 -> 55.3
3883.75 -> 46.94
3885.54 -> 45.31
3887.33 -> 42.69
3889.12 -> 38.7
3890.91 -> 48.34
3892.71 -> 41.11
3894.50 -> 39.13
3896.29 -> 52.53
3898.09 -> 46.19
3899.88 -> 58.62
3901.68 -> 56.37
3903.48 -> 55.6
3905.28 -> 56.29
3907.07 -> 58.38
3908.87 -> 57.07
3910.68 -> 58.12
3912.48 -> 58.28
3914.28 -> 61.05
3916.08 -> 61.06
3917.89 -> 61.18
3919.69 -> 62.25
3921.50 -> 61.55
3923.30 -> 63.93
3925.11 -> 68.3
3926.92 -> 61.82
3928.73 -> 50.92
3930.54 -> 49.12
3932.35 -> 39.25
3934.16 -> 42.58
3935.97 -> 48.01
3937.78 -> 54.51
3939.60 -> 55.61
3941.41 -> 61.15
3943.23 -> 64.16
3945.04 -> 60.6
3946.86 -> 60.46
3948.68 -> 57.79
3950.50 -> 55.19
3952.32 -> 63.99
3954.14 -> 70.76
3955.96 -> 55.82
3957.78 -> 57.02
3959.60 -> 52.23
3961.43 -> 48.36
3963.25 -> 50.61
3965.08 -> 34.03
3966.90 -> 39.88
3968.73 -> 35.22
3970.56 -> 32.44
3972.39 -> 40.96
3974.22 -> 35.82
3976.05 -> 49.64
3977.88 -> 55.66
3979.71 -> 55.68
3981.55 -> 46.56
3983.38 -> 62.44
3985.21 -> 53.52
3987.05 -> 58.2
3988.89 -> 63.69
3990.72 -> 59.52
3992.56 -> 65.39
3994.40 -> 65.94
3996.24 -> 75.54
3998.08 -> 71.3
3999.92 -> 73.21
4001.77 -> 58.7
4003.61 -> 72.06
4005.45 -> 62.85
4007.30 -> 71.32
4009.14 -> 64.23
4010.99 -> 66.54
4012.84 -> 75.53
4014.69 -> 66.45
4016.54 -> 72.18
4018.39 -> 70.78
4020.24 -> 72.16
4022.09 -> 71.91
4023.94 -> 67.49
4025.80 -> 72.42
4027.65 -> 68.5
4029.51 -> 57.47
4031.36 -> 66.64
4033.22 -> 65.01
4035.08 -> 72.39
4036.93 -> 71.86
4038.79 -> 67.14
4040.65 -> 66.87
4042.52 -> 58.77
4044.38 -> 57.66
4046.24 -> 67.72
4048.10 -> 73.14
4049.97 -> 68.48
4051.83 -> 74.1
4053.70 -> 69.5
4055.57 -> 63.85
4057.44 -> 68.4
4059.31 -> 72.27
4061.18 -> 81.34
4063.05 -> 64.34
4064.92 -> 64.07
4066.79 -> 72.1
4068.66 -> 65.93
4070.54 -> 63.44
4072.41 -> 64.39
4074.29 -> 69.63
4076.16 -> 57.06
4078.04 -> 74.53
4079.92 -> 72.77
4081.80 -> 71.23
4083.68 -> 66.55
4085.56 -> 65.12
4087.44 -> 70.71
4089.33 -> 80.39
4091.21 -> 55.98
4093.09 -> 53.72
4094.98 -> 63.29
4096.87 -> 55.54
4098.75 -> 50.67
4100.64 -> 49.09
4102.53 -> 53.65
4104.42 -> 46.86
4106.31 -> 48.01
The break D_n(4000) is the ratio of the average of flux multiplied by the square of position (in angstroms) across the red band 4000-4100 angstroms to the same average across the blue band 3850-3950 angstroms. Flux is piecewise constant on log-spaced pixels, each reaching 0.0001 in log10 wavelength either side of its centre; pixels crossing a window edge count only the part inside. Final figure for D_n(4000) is 1.30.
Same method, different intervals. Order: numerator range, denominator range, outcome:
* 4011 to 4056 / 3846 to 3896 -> 1.35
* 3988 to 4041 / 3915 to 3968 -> 1.27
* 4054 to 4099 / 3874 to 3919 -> 1.37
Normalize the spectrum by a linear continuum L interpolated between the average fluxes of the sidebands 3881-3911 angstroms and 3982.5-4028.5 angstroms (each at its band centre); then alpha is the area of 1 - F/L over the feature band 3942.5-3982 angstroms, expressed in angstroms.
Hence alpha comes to 6.1 angstroms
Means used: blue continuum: 50.3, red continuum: 67.3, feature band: 51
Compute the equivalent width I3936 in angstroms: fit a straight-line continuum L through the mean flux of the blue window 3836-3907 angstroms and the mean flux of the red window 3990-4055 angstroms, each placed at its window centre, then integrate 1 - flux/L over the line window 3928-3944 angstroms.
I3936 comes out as 2.2 angstroms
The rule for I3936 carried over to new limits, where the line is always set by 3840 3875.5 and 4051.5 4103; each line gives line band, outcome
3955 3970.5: 4.0 angstroms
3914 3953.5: 2.2 angstroms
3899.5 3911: 0.6 angstroms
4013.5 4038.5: -2.0 angstroms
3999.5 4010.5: -0.6 angstroms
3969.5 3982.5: 3.6 angstroms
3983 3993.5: 0.4 angstroms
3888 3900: 2.8 angstroms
